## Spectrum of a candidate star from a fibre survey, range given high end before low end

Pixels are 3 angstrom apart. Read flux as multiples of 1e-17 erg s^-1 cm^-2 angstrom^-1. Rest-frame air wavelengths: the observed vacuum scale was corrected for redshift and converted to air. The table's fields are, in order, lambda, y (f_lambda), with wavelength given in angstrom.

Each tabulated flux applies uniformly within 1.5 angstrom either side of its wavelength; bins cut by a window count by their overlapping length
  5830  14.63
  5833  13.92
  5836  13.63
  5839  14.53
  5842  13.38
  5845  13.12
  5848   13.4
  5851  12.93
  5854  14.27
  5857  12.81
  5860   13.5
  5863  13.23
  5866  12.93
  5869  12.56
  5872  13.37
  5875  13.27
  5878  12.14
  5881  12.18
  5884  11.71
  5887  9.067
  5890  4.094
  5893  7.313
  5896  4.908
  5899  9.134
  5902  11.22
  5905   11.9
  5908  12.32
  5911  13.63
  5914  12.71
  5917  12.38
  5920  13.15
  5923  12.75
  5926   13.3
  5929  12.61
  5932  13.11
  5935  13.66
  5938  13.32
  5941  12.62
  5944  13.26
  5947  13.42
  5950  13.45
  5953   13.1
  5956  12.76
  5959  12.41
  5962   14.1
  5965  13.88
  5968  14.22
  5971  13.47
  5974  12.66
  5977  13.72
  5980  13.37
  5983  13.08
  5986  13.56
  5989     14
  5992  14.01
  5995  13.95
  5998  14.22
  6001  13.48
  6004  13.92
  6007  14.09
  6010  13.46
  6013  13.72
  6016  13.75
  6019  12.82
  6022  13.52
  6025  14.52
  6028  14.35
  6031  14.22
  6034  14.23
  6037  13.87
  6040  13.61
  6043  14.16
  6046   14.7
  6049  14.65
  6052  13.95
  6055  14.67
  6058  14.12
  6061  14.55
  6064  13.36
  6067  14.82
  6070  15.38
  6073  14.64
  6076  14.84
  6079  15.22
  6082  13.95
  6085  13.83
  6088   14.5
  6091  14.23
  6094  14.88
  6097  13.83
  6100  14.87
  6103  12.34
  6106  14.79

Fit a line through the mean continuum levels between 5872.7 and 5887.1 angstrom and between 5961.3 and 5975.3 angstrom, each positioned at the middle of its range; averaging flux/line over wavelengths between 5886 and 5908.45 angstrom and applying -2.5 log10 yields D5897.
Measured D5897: 0.40 mag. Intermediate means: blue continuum 12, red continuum 13.7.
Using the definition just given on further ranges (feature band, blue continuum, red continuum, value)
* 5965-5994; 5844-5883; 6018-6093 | 0.016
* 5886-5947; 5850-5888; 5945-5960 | 0.135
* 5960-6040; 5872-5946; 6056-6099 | -0.054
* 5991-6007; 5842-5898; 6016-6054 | -0.034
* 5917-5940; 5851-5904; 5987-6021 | -0.077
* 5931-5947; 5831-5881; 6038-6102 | 0.040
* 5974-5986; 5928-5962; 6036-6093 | 0.014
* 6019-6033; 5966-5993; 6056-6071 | 0.002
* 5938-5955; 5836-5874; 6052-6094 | 0.052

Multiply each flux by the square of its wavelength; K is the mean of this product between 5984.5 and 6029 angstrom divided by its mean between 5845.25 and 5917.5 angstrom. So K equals 1.2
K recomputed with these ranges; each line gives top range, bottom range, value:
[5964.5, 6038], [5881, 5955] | 1.22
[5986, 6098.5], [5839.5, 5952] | 1.23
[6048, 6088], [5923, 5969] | 1.14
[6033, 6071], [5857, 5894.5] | 1.34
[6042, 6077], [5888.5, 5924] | 1.46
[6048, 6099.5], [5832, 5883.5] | 1.18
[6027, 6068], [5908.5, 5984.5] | 1.11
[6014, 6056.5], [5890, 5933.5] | 1.31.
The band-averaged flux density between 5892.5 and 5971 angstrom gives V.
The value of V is 12.4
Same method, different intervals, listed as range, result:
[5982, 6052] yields 13.9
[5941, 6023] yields 13.5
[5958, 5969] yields 13.7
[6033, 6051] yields 14.2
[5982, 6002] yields 13.8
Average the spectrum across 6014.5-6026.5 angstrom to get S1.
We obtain 13.7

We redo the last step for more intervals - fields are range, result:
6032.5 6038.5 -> 14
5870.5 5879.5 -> 12.9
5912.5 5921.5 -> 12.7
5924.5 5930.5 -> 13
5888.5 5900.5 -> 6.36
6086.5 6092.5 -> 14.4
